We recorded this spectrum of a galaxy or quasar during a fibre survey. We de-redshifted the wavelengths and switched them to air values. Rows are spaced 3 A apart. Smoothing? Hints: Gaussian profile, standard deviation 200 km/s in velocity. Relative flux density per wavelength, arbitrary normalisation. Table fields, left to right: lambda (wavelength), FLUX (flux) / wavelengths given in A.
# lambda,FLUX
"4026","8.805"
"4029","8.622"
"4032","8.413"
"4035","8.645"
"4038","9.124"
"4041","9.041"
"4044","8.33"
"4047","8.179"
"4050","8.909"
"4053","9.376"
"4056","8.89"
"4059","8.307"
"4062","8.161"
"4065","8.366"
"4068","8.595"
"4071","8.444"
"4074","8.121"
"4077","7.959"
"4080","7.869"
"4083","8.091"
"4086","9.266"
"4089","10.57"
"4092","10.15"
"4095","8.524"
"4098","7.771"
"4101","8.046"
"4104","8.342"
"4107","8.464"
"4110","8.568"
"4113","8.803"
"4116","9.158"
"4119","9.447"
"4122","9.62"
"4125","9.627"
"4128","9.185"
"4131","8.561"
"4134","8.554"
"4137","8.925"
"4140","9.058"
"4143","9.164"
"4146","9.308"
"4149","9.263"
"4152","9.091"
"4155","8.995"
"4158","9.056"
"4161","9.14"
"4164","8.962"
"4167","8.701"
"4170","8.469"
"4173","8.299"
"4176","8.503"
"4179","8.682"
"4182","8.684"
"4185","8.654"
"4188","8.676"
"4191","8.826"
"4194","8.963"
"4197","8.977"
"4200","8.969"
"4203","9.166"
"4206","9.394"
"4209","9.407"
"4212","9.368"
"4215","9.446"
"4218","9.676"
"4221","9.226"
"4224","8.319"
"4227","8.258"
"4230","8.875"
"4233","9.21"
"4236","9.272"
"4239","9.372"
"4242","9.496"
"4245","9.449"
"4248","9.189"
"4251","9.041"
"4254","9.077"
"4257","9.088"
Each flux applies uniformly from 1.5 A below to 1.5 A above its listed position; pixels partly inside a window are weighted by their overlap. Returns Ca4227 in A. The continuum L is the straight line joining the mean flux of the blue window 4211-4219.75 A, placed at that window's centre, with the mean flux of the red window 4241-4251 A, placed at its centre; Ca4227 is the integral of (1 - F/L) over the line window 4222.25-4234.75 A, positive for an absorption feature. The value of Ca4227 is 1.0 A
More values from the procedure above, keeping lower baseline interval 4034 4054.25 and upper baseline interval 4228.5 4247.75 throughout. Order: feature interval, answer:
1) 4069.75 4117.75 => 1.5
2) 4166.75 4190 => 1.4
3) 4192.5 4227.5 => 0.3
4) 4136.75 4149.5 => -0.2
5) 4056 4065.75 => 0.5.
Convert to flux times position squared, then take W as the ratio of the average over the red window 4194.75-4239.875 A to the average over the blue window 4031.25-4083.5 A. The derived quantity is 1.16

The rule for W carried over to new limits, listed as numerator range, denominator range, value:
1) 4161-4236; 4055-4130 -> 1.07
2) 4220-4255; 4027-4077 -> 1.16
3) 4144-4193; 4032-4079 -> 1.09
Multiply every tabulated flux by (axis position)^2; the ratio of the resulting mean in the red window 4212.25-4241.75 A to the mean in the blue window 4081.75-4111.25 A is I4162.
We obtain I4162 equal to 1.10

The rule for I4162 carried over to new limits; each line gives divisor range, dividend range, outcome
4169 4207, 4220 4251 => 1.06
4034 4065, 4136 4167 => 1.10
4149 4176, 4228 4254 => 1.08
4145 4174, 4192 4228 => 1.04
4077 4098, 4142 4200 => 1.04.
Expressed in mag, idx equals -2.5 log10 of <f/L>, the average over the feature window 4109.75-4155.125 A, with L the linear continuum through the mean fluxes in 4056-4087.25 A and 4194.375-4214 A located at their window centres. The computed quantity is -0.04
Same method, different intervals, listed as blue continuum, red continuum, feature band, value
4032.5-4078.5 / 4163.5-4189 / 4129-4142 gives -0.03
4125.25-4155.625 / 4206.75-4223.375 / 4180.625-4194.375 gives 0.06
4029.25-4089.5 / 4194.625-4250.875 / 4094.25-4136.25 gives 0.00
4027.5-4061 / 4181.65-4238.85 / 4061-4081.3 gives 0.07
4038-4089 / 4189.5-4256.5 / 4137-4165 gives -0.03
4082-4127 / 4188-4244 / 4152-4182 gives 0.03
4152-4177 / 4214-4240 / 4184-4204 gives 0.00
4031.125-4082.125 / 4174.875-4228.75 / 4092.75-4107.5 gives 0.04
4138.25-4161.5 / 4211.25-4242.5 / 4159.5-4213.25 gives 0.03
